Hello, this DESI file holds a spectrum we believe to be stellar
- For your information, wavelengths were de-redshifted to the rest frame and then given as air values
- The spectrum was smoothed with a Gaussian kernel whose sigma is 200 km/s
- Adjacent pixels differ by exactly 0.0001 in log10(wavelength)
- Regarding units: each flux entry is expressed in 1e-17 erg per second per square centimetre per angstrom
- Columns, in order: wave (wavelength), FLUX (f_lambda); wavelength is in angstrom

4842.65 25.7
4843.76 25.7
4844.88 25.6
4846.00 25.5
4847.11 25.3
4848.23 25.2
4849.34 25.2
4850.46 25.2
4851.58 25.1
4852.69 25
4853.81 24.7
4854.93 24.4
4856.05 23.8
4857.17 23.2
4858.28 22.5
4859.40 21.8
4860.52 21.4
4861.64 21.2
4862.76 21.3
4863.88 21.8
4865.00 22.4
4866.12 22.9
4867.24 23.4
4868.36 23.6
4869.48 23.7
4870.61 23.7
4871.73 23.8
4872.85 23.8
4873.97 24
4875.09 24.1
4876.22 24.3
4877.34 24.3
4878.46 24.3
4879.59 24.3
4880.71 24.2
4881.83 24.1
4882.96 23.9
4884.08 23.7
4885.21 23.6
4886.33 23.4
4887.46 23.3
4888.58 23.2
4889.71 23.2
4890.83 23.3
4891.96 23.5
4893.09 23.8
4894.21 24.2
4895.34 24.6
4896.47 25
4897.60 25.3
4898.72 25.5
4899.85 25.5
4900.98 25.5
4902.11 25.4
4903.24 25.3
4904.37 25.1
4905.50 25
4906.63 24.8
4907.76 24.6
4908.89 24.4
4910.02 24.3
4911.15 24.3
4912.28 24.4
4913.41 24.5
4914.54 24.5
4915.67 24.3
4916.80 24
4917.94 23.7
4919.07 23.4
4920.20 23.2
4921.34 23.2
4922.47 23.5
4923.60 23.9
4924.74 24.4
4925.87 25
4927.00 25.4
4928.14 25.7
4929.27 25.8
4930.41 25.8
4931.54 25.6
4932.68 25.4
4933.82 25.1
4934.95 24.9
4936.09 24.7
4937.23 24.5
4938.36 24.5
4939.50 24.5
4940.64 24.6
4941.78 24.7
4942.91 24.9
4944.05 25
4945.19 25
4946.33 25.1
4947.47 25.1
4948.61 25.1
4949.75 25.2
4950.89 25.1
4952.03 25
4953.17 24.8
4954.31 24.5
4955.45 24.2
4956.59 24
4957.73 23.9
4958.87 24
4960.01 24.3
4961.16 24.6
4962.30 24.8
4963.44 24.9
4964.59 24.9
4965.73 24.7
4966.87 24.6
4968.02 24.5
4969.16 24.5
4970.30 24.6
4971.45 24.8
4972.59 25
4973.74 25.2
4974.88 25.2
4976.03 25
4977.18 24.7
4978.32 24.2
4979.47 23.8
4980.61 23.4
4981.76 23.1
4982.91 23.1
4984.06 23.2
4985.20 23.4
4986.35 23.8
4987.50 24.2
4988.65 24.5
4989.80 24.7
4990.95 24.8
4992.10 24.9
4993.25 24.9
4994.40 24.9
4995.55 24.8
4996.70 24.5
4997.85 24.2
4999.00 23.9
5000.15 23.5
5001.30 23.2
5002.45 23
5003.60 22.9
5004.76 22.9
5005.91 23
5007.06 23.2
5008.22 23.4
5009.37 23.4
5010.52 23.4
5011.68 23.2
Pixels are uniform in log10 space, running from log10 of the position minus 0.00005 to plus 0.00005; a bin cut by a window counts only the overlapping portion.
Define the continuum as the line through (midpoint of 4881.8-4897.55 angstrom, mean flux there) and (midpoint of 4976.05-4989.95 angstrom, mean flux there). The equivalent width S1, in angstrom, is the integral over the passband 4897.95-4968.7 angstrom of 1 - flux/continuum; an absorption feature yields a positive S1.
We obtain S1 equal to -2.6 angstrom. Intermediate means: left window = 23.8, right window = 23.9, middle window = 24.7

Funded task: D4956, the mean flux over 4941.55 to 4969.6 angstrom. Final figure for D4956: 24.7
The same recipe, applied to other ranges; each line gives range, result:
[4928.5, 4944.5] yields 25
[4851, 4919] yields 23.9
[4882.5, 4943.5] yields 24.5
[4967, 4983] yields 24.4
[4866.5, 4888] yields 23.9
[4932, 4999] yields 24.6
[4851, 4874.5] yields 23.2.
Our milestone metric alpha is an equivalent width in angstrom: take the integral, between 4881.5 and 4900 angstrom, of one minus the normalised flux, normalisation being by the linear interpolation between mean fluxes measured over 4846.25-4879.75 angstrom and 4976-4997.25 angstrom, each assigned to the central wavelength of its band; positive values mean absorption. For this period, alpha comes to -0.2 angstrom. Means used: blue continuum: 23.7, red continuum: 24.2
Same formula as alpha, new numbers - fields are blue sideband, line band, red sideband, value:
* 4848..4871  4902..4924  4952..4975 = -0.2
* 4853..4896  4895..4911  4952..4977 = -0.8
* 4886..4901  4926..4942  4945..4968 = -0.4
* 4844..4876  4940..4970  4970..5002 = -0.7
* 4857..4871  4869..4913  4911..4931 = -1.7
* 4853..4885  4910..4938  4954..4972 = -0.6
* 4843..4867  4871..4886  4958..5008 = -0.1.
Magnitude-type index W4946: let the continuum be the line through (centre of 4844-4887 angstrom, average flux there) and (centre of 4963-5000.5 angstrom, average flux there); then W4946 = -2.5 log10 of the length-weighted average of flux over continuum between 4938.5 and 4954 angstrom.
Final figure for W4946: -0.031 mag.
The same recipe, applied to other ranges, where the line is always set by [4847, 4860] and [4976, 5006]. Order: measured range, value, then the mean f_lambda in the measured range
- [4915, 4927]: 0.01 mag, 23.9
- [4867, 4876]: 0.02 mag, 23.8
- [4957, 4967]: -0.02 mag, 24.5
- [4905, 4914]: -0.02 mag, 24.5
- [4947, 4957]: -0.03 mag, 24.8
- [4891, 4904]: -0.03 mag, 24.8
